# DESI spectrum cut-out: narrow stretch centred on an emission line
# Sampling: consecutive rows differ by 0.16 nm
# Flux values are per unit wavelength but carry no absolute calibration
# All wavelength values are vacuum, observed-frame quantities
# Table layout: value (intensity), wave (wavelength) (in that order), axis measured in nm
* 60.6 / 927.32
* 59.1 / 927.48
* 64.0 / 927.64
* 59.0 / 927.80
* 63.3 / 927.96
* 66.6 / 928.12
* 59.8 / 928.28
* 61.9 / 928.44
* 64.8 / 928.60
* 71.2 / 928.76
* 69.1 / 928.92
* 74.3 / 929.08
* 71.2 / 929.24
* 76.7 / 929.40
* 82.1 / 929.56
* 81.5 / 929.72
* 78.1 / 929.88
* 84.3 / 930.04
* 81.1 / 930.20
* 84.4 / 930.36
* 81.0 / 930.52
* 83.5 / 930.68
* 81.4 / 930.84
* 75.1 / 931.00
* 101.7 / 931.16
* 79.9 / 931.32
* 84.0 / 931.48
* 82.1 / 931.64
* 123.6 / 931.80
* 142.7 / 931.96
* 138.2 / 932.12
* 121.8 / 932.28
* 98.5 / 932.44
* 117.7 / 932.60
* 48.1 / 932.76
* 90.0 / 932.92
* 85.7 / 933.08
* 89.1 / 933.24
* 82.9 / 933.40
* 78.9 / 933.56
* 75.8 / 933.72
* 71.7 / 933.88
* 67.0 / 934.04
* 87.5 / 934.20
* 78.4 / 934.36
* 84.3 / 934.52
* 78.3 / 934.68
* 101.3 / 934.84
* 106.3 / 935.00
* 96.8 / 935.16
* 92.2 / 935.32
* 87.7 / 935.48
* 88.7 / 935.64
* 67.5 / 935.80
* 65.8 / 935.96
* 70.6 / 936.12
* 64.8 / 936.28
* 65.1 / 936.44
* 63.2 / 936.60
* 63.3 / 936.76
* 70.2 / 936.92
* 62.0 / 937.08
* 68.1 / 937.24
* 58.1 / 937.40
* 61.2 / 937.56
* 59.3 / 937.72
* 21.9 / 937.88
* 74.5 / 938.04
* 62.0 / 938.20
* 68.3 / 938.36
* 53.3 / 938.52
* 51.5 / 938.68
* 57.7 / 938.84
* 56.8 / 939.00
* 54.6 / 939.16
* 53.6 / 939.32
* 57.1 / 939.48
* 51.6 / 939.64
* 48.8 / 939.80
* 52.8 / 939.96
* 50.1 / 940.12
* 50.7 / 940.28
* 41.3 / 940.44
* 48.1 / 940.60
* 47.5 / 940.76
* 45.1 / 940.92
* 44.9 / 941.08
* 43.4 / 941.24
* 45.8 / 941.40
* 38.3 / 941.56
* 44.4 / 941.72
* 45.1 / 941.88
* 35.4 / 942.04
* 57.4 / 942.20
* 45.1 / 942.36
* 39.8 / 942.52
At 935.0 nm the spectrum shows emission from [N II]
